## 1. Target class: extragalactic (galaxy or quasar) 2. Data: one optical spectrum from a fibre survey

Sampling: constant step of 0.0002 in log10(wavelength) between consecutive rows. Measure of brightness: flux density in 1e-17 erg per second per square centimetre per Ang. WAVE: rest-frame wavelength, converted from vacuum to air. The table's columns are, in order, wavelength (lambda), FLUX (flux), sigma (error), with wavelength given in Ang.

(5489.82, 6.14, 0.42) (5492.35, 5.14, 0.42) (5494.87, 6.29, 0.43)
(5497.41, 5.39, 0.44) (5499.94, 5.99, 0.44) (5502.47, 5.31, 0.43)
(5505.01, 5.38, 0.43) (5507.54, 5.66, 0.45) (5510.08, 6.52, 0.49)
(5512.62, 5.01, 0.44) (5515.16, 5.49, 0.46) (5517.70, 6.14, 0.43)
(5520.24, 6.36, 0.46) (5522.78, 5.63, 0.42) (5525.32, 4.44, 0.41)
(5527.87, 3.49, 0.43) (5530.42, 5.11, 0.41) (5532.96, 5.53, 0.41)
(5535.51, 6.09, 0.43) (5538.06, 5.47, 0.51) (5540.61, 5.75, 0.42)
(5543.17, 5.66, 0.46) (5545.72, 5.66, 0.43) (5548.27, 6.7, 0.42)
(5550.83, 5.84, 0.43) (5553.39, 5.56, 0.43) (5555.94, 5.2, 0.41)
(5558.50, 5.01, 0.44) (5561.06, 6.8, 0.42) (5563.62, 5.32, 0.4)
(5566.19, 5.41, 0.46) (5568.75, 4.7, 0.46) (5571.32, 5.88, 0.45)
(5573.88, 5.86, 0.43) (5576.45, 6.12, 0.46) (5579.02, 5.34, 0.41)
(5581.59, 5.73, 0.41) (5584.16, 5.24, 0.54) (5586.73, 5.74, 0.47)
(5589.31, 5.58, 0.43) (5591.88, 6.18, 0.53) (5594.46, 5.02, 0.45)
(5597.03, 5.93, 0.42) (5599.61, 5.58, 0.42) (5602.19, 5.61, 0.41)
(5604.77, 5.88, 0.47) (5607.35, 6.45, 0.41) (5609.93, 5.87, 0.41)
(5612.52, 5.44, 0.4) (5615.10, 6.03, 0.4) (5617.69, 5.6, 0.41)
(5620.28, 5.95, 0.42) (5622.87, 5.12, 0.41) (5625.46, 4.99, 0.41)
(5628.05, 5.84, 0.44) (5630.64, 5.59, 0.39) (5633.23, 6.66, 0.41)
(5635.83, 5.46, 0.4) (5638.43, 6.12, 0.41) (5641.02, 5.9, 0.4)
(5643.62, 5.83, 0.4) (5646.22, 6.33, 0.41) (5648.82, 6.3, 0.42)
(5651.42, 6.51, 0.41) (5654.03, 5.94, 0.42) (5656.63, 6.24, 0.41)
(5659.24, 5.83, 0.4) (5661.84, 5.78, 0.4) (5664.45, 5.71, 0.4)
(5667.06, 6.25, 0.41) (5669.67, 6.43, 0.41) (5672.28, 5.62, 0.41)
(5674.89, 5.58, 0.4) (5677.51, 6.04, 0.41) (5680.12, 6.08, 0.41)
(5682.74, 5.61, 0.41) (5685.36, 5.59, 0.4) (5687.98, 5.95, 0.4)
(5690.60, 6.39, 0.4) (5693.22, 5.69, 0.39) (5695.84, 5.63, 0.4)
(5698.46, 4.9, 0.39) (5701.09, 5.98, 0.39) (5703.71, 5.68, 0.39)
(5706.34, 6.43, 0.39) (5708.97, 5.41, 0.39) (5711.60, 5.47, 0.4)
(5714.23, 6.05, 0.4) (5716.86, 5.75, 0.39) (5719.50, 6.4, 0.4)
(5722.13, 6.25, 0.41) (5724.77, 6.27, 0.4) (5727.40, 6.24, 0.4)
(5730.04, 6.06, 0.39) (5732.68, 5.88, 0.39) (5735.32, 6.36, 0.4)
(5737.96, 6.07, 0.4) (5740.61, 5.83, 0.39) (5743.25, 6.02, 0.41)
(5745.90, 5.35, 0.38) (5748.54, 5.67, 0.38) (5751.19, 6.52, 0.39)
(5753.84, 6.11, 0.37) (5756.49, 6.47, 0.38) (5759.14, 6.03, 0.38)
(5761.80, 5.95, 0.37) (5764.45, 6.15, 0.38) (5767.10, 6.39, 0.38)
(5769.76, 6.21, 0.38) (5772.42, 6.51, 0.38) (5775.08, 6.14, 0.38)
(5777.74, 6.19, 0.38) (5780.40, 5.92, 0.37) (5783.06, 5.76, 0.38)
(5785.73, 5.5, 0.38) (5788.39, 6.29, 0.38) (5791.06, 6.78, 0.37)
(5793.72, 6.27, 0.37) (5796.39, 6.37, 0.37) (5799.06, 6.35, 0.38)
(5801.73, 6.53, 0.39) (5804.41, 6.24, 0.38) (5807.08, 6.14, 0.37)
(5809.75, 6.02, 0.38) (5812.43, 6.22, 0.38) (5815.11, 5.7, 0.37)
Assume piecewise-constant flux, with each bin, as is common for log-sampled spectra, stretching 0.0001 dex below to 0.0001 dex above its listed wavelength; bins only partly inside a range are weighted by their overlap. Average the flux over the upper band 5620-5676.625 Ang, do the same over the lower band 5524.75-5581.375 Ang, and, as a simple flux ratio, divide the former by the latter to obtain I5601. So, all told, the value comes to 1.07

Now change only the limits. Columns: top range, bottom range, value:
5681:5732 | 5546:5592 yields 1.04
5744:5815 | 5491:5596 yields 1.10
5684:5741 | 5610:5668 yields 1.01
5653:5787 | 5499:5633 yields 1.06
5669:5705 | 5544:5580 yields 1.02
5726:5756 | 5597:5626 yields 1.05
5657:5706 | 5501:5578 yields 1.05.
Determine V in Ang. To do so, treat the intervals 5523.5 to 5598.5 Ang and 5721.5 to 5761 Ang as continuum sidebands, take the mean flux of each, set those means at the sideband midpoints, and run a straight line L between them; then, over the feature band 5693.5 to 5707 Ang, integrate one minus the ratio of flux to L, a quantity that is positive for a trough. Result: 0.6 Ang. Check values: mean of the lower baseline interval 5.53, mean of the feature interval 5.69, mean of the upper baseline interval 6.07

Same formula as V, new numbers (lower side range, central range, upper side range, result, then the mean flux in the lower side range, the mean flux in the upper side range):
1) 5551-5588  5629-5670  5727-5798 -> -1.75 Ang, 5.57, 6.11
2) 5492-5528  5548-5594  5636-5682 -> 0.77 Ang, 5.55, 6.01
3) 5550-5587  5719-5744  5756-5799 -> -0.34 Ang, 5.58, 6.18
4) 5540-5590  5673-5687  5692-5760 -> 0.20 Ang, 5.65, 5.94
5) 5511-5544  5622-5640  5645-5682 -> 0.58 Ang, 5.41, 6.04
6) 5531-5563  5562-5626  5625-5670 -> 2.48 Ang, 5.75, 5.99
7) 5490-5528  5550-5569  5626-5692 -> 0.62 Ang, 5.56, 5.97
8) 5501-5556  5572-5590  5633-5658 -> 0.41 Ang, 5.56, 6.1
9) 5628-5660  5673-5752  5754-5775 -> 3.27 Ang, 6.05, 6.23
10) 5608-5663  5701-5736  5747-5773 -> 0.42 Ang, 5.88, 6.19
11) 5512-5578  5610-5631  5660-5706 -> 0.44 Ang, 5.55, 5.83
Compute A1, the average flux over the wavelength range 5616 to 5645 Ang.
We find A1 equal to 5.74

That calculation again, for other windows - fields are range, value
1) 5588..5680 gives 5.87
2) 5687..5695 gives 5.99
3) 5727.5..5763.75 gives 6.03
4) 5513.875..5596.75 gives 5.57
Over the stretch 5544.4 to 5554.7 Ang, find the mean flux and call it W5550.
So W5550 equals 5.94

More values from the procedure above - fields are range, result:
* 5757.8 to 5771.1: 6.15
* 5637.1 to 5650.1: 6.1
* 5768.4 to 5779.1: 6.26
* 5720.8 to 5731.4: 6.21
